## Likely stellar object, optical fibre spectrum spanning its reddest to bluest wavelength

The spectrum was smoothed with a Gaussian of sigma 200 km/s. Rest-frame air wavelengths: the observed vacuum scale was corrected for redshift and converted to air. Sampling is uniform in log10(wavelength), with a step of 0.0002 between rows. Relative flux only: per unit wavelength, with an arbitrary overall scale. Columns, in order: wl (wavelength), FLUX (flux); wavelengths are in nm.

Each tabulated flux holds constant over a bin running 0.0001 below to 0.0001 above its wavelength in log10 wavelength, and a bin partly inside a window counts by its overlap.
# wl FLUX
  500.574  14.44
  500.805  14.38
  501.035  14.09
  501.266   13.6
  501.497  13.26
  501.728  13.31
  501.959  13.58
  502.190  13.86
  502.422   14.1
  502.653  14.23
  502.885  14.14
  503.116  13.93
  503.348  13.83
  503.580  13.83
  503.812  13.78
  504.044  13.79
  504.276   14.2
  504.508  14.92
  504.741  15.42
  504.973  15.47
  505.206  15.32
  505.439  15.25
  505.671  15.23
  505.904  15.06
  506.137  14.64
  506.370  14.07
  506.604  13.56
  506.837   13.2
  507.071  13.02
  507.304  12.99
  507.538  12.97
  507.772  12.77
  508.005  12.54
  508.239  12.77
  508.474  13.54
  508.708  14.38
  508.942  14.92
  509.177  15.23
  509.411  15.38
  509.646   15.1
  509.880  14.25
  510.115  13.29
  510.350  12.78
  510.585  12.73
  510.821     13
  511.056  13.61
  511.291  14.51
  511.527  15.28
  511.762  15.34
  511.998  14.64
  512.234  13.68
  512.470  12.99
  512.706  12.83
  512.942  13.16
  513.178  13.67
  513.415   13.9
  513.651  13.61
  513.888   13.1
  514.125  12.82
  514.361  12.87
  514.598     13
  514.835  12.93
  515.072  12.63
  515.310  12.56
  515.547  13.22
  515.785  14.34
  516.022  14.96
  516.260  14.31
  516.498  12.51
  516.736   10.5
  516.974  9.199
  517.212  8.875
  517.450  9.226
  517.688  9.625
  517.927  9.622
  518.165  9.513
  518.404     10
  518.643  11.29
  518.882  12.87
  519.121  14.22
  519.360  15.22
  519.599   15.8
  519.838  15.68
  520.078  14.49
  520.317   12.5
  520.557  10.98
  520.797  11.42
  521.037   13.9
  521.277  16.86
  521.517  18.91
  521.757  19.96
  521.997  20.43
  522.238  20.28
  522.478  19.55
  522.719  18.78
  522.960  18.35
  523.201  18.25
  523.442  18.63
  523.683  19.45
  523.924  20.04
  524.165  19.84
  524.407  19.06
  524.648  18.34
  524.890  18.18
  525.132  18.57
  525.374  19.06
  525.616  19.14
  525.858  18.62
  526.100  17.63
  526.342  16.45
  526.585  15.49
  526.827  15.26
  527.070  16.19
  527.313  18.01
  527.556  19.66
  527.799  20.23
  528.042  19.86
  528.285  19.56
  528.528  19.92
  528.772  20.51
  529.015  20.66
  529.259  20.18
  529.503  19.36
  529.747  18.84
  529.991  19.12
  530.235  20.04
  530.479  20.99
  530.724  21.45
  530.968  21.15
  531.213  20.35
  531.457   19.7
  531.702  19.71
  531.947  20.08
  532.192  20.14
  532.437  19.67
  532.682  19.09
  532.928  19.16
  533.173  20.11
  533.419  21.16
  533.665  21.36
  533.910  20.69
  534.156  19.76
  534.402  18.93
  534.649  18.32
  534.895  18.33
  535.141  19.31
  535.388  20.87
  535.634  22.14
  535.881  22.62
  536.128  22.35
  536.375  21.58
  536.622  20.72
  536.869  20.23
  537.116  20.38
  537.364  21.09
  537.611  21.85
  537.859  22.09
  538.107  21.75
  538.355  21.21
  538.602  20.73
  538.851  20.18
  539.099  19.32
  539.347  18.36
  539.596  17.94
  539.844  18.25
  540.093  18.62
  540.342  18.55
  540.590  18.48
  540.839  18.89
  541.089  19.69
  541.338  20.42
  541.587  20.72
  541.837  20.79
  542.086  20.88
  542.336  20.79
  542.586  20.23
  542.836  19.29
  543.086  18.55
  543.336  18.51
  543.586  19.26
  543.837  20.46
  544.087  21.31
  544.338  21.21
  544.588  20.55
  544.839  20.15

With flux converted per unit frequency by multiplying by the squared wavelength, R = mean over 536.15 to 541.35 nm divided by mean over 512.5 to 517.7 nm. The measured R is 1.75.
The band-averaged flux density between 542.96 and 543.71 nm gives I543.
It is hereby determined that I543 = 18.8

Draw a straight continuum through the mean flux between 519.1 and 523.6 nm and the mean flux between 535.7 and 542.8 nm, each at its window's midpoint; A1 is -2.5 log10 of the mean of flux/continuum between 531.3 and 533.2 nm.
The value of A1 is -0.05 mag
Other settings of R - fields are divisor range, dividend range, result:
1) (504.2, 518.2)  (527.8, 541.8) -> 1.65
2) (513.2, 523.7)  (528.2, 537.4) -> 1.52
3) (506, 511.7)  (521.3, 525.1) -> 1.47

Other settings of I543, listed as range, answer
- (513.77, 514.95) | 12.9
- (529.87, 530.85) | 20.4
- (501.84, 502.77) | 13.9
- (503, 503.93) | 13.8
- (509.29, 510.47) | 14.2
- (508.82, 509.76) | 15.2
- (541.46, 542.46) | 20.8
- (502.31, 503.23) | 14.1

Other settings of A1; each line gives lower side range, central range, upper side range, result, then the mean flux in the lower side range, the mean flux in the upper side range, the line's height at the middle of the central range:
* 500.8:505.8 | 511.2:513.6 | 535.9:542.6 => 0.130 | 14.3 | 20.3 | 15.8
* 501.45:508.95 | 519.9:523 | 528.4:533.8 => 0.081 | 14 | 20.1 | 17.8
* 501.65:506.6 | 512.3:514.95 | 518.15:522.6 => 0.124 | 14.4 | 15.1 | 14.8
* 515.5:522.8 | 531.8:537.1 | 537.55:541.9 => -0.114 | 13.8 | 19.8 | 18.3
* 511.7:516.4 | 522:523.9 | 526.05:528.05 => -0.180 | 13.5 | 17.5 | 16.2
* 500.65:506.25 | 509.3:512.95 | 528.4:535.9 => 0.140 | 14.3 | 20.1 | 15.8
